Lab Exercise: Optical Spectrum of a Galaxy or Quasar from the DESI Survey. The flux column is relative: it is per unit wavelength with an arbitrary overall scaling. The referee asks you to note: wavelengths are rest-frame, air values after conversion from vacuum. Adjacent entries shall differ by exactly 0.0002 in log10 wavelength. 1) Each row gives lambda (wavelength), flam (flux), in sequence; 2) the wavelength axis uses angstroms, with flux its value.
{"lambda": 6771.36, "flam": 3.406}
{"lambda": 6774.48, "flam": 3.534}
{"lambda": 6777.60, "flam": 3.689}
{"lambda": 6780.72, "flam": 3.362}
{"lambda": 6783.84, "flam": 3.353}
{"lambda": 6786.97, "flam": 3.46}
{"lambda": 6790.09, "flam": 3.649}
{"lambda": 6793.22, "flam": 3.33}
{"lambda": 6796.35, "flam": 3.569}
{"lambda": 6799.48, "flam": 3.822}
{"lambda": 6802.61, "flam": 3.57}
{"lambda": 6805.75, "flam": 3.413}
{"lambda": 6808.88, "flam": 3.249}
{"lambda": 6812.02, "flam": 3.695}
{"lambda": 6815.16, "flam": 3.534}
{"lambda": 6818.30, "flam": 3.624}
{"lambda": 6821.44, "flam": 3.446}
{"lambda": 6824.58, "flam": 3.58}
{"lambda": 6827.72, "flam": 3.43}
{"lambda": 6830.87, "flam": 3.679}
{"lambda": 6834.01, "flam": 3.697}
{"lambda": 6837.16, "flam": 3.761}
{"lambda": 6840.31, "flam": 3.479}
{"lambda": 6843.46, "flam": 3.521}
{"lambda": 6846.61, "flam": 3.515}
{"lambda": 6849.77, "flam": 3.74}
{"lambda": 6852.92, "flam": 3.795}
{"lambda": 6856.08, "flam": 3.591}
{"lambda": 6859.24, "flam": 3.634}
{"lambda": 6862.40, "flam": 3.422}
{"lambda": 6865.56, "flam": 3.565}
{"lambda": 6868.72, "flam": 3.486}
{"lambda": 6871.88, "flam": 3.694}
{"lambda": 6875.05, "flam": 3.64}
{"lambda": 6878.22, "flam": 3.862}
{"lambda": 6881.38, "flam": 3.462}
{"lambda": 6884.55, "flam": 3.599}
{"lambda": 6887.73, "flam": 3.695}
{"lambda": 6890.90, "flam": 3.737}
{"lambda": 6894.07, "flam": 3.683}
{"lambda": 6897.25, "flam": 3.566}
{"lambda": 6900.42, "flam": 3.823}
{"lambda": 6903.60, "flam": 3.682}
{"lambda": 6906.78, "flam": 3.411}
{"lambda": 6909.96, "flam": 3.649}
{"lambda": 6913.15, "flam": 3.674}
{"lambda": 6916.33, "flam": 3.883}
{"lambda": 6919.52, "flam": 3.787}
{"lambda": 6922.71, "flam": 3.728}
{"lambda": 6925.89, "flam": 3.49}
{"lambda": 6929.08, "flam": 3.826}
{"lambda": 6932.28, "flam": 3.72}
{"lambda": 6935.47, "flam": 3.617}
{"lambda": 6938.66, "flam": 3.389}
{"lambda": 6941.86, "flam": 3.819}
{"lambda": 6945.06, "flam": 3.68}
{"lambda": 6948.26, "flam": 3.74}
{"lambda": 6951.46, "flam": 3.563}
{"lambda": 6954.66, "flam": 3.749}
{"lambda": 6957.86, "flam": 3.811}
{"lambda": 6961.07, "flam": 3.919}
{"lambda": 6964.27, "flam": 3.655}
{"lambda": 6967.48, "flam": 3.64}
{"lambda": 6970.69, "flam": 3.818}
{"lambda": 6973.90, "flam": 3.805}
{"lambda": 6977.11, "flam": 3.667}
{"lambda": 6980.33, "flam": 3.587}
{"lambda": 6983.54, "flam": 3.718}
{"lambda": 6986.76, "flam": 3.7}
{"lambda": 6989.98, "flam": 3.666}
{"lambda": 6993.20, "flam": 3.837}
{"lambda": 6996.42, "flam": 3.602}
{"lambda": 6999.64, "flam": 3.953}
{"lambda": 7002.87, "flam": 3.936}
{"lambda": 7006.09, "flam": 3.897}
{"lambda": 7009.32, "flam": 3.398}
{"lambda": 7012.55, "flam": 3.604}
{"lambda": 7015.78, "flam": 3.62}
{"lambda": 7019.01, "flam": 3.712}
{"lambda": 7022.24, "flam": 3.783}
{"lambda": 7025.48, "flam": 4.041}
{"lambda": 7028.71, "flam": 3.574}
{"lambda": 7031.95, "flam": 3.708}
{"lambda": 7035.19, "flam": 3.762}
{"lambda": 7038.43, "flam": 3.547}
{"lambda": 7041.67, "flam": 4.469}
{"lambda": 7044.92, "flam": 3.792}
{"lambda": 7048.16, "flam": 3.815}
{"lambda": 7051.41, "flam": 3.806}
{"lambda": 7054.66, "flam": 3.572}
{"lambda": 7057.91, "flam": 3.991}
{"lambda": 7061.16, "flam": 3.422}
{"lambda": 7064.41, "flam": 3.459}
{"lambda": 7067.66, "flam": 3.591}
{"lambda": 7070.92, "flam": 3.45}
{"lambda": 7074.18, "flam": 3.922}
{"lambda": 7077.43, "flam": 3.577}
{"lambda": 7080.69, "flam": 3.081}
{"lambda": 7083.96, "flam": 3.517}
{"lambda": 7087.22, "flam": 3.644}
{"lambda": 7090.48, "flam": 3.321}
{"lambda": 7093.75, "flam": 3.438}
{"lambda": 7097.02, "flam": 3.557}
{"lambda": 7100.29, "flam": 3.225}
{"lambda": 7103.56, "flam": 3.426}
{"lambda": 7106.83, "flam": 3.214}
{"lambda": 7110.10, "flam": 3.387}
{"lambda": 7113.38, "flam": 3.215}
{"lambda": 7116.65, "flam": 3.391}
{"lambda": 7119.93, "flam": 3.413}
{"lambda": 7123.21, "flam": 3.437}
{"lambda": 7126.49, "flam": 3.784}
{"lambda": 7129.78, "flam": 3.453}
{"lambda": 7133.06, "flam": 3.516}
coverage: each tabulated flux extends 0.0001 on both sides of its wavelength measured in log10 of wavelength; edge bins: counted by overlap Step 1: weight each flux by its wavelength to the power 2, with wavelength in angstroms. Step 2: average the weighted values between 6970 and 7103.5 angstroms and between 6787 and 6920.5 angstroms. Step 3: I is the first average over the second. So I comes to 1.07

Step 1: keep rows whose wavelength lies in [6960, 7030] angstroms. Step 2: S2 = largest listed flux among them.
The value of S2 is 4.041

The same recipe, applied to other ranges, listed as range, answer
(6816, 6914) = 3.862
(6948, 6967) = 3.919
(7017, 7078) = 4.469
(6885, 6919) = 3.883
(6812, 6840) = 3.761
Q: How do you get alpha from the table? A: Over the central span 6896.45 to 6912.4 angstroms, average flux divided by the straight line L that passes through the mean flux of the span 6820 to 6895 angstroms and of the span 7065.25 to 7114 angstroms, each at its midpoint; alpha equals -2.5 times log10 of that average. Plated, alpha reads -0.02 mag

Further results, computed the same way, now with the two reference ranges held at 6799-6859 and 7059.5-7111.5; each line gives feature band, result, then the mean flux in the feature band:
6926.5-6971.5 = -0.05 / 3.7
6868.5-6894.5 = -0.03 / 3.66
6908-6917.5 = -0.05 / 3.72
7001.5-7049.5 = -0.09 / 3.78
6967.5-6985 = -0.06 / 3.71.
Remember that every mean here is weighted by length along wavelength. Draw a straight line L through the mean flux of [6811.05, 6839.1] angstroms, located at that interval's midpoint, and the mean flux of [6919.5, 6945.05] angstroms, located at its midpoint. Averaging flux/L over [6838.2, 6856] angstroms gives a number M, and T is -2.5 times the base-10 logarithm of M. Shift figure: 0.001 mag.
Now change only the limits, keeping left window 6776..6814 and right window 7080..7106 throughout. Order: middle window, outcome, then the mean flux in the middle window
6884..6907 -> -0.057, 3.67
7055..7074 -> -0.059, 3.61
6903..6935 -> -0.065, 3.68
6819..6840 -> -0.028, 3.59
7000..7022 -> -0.085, 3.71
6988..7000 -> -0.091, 3.74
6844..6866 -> -0.035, 3.61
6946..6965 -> -0.087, 3.74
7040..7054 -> -0.153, 3.94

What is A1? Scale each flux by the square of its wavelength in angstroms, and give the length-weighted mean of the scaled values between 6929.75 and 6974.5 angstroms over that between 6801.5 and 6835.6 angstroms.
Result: 1.09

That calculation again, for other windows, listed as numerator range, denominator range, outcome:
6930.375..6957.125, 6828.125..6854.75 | 1.04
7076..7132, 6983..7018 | 0.95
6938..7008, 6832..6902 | 1.06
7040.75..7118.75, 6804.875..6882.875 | 1.06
